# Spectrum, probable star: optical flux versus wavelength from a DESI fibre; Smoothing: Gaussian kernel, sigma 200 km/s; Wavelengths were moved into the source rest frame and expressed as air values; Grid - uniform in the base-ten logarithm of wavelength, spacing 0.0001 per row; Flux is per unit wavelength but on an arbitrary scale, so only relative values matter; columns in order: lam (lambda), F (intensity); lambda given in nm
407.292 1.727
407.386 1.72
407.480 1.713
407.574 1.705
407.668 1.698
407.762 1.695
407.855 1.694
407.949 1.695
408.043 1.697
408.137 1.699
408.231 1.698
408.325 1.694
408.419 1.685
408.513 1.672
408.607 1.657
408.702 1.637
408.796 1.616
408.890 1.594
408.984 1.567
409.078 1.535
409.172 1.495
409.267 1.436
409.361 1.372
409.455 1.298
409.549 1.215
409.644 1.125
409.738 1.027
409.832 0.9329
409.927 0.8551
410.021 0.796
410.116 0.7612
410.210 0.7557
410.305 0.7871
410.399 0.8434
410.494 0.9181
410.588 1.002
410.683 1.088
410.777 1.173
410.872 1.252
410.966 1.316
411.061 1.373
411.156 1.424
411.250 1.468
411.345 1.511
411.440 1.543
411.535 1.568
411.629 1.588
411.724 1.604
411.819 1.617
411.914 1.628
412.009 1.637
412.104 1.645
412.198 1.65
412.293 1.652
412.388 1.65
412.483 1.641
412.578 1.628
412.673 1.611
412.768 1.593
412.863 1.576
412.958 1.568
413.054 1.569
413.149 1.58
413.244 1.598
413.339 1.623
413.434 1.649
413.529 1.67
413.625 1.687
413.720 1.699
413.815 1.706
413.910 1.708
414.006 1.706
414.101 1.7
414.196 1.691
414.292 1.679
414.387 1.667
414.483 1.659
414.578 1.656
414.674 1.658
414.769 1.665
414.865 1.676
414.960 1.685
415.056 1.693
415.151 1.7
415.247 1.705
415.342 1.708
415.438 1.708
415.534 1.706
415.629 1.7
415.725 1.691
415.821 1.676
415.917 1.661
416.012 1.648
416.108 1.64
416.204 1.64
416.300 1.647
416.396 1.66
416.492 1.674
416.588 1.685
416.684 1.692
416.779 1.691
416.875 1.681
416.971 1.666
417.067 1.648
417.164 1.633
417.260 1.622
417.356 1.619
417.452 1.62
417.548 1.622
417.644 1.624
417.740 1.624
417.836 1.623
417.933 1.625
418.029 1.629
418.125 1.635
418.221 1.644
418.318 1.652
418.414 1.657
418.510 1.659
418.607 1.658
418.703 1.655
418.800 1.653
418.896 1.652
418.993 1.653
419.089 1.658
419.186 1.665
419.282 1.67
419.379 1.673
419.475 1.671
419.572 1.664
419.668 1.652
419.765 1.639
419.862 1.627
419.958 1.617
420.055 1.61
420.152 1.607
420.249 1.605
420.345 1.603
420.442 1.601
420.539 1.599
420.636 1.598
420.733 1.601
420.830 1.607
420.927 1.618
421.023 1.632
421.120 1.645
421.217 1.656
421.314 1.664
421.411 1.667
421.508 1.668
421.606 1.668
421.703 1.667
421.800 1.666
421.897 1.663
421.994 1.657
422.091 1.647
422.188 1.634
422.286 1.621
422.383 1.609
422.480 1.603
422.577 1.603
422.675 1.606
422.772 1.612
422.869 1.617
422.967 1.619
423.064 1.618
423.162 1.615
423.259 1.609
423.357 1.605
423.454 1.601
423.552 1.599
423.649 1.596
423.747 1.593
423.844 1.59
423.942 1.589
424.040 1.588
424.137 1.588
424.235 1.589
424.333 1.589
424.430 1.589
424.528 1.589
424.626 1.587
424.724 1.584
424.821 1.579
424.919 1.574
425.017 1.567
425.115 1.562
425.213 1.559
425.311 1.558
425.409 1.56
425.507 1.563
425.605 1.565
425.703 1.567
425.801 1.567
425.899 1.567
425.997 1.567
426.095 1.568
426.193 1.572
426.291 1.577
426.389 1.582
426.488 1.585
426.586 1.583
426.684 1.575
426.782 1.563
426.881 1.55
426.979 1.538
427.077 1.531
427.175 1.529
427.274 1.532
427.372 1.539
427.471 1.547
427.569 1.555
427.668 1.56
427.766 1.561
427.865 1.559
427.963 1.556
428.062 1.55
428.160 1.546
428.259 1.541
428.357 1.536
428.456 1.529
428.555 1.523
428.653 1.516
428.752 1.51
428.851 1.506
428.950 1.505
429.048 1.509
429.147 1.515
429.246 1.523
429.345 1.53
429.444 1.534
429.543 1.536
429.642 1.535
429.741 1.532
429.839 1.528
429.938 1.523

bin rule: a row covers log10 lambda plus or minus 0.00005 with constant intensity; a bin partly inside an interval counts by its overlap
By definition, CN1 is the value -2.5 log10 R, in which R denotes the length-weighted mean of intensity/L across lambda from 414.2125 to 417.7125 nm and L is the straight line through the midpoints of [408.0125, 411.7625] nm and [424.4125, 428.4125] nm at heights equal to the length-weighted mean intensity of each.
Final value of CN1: -0.18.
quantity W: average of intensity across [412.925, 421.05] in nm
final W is 1.65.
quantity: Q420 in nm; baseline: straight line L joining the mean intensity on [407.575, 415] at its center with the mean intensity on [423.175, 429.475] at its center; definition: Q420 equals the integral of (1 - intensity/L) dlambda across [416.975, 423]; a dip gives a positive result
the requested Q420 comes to -0.41 nm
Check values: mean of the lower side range 1.49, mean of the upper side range 1.56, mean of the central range 1.64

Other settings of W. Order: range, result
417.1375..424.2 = 1.63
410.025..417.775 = 1.56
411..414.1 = 1.61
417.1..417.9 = 1.62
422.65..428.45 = 1.57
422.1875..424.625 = 1.6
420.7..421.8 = 1.65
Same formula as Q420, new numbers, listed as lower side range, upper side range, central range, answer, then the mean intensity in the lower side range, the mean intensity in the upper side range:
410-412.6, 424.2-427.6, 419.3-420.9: -0.16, 1.34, 1.57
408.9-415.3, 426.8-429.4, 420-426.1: -0.38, 1.46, 1.53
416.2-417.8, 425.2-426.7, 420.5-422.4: -0.04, 1.65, 1.57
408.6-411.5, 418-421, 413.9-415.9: -0.34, 1.23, 1.64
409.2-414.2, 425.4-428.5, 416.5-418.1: -0.20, 1.41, 1.56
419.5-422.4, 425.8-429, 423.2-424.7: 0.00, 1.63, 1.55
